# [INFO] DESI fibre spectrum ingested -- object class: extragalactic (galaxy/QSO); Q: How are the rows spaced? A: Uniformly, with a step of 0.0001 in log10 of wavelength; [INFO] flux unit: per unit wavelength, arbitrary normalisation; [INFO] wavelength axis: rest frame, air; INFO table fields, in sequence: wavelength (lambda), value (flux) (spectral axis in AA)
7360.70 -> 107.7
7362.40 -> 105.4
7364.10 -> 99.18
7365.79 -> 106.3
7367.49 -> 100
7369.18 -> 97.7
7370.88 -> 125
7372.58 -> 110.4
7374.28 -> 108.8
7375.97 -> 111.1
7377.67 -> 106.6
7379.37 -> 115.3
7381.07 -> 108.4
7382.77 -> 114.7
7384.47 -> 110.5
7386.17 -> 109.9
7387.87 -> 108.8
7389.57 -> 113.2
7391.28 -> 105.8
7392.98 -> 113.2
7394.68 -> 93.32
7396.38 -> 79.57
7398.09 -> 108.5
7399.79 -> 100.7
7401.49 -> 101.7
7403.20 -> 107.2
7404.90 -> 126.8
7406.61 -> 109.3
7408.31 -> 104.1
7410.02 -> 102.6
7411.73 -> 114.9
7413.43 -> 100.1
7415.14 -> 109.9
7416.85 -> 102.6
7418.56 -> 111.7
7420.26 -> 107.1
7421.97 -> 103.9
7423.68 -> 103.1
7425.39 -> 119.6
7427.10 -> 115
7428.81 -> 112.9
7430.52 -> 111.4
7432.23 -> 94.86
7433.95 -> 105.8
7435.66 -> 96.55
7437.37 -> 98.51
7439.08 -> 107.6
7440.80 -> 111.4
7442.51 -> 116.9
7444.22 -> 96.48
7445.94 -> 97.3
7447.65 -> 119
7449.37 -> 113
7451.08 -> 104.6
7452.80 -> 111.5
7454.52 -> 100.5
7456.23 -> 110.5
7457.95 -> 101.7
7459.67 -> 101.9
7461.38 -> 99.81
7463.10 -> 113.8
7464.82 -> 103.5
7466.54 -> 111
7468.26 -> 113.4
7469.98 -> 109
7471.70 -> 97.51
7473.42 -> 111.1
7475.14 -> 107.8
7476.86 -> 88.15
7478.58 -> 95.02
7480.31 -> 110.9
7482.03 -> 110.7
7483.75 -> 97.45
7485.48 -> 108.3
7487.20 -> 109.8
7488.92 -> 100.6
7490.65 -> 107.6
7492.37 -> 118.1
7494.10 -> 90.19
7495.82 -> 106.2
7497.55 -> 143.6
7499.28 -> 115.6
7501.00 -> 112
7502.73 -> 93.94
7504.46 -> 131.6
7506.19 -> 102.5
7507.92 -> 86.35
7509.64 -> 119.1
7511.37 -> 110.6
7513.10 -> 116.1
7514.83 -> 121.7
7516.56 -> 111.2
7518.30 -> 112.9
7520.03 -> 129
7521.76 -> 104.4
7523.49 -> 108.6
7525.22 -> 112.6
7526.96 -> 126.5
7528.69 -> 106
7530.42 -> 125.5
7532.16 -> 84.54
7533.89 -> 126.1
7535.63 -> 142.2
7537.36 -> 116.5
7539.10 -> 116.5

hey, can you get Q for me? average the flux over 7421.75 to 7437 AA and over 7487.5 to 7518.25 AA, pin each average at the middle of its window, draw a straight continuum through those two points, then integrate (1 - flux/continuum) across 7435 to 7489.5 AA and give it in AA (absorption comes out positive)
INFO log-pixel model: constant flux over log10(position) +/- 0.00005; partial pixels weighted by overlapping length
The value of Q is 1.6 AA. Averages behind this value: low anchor 107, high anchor 111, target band 106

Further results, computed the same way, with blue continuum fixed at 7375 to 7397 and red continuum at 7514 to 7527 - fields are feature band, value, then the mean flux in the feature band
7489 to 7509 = 0.76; 110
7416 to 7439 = 0.68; 106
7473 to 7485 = 1.04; 103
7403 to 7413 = -0.19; 111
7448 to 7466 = 0.79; 107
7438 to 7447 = 0.37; 106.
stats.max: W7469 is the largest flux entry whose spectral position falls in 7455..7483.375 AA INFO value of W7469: 113.8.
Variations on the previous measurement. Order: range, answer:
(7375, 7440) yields 126.8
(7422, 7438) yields 119.6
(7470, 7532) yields 143.6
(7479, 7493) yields 118.1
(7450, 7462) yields 111.5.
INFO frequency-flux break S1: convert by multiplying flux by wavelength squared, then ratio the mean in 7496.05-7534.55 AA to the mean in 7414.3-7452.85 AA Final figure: 1.08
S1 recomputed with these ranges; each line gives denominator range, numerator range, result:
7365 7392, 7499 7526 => 1.06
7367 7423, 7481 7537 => 1.08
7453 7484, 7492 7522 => 1.08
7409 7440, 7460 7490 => 1.00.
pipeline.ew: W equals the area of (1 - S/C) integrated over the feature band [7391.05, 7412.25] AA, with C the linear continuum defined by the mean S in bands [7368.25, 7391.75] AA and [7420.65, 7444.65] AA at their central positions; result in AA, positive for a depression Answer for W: 0.8 AA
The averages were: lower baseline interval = 110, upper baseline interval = 107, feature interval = 105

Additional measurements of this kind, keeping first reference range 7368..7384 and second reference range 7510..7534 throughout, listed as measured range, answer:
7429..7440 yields 0.86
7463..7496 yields 2.20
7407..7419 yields 0.53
